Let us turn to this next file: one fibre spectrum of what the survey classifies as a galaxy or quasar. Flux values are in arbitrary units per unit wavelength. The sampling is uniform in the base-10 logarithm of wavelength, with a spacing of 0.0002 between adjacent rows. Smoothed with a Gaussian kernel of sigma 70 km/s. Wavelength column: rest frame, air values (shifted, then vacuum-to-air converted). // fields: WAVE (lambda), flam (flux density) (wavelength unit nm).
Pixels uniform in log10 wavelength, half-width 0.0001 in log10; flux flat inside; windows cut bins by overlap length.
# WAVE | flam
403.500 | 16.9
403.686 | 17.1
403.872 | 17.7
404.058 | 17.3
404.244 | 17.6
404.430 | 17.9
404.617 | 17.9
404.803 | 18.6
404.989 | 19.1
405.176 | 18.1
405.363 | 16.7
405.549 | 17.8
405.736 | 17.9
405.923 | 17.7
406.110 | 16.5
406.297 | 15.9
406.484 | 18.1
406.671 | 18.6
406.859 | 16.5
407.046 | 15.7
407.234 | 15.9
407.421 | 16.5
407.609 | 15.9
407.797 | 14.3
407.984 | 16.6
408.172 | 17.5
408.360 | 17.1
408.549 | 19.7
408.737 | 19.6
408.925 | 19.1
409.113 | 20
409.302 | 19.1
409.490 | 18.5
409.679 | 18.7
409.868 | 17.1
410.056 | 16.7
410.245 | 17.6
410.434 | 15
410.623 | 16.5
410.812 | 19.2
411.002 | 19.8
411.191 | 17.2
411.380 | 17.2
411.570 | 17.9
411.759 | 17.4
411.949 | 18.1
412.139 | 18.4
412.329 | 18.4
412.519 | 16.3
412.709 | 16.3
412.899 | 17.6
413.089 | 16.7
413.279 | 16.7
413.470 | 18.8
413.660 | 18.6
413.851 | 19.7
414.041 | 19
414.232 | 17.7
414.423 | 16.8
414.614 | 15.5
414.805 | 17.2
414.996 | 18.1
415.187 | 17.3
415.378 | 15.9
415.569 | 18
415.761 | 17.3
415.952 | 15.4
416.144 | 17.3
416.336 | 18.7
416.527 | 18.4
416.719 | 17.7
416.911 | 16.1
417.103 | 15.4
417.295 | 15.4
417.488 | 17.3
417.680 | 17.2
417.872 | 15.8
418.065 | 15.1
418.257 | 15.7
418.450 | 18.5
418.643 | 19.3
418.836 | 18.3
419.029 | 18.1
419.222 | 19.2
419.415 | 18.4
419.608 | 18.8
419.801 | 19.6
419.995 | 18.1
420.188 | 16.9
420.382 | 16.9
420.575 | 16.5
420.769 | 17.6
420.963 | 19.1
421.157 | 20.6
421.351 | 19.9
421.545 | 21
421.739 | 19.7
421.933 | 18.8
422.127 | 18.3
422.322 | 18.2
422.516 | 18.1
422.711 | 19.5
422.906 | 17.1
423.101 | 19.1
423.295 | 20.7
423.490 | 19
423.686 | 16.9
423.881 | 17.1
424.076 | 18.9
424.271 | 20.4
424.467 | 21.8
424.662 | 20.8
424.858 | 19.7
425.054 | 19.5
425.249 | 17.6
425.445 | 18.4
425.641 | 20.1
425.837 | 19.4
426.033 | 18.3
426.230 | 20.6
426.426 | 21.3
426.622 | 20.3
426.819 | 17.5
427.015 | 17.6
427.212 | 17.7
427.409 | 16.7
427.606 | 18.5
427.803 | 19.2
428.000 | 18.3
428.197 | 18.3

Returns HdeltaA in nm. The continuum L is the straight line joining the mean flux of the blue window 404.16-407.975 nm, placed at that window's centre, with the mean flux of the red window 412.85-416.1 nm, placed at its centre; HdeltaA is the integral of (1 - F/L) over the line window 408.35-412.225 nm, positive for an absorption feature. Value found -0.18 nm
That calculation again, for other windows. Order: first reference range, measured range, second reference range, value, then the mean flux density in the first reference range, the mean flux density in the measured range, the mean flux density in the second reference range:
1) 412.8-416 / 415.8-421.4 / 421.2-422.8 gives 0.255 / 17.5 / 17.6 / 19.2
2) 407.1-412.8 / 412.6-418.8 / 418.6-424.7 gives 0.330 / 17.6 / 17.2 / 18.8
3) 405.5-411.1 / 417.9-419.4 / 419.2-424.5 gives 0.062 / 17.5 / 17.7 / 18.8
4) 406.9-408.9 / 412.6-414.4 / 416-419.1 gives -0.085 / 17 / 17.8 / 17.1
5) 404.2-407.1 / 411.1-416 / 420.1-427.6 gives 0.181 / 17.6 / 17.5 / 18.9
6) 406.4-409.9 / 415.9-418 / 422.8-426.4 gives 0.191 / 17.6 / 16.8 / 19.2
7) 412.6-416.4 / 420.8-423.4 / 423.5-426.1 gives -0.070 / 17.4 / 19.2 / 19.2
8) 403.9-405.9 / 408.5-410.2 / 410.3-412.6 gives -0.092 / 17.9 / 18.7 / 17.6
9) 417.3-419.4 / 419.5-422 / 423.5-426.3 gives -0.091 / 17.4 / 18.7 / 19.2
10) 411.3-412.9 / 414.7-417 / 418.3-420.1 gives 0.102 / 17.5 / 17.3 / 18.6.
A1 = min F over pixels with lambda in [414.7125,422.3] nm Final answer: 15.1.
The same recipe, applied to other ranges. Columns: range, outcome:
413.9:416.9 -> 15.4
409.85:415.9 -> 15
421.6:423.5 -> 17.1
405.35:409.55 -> 14.3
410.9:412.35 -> 17.2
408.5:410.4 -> 16.7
